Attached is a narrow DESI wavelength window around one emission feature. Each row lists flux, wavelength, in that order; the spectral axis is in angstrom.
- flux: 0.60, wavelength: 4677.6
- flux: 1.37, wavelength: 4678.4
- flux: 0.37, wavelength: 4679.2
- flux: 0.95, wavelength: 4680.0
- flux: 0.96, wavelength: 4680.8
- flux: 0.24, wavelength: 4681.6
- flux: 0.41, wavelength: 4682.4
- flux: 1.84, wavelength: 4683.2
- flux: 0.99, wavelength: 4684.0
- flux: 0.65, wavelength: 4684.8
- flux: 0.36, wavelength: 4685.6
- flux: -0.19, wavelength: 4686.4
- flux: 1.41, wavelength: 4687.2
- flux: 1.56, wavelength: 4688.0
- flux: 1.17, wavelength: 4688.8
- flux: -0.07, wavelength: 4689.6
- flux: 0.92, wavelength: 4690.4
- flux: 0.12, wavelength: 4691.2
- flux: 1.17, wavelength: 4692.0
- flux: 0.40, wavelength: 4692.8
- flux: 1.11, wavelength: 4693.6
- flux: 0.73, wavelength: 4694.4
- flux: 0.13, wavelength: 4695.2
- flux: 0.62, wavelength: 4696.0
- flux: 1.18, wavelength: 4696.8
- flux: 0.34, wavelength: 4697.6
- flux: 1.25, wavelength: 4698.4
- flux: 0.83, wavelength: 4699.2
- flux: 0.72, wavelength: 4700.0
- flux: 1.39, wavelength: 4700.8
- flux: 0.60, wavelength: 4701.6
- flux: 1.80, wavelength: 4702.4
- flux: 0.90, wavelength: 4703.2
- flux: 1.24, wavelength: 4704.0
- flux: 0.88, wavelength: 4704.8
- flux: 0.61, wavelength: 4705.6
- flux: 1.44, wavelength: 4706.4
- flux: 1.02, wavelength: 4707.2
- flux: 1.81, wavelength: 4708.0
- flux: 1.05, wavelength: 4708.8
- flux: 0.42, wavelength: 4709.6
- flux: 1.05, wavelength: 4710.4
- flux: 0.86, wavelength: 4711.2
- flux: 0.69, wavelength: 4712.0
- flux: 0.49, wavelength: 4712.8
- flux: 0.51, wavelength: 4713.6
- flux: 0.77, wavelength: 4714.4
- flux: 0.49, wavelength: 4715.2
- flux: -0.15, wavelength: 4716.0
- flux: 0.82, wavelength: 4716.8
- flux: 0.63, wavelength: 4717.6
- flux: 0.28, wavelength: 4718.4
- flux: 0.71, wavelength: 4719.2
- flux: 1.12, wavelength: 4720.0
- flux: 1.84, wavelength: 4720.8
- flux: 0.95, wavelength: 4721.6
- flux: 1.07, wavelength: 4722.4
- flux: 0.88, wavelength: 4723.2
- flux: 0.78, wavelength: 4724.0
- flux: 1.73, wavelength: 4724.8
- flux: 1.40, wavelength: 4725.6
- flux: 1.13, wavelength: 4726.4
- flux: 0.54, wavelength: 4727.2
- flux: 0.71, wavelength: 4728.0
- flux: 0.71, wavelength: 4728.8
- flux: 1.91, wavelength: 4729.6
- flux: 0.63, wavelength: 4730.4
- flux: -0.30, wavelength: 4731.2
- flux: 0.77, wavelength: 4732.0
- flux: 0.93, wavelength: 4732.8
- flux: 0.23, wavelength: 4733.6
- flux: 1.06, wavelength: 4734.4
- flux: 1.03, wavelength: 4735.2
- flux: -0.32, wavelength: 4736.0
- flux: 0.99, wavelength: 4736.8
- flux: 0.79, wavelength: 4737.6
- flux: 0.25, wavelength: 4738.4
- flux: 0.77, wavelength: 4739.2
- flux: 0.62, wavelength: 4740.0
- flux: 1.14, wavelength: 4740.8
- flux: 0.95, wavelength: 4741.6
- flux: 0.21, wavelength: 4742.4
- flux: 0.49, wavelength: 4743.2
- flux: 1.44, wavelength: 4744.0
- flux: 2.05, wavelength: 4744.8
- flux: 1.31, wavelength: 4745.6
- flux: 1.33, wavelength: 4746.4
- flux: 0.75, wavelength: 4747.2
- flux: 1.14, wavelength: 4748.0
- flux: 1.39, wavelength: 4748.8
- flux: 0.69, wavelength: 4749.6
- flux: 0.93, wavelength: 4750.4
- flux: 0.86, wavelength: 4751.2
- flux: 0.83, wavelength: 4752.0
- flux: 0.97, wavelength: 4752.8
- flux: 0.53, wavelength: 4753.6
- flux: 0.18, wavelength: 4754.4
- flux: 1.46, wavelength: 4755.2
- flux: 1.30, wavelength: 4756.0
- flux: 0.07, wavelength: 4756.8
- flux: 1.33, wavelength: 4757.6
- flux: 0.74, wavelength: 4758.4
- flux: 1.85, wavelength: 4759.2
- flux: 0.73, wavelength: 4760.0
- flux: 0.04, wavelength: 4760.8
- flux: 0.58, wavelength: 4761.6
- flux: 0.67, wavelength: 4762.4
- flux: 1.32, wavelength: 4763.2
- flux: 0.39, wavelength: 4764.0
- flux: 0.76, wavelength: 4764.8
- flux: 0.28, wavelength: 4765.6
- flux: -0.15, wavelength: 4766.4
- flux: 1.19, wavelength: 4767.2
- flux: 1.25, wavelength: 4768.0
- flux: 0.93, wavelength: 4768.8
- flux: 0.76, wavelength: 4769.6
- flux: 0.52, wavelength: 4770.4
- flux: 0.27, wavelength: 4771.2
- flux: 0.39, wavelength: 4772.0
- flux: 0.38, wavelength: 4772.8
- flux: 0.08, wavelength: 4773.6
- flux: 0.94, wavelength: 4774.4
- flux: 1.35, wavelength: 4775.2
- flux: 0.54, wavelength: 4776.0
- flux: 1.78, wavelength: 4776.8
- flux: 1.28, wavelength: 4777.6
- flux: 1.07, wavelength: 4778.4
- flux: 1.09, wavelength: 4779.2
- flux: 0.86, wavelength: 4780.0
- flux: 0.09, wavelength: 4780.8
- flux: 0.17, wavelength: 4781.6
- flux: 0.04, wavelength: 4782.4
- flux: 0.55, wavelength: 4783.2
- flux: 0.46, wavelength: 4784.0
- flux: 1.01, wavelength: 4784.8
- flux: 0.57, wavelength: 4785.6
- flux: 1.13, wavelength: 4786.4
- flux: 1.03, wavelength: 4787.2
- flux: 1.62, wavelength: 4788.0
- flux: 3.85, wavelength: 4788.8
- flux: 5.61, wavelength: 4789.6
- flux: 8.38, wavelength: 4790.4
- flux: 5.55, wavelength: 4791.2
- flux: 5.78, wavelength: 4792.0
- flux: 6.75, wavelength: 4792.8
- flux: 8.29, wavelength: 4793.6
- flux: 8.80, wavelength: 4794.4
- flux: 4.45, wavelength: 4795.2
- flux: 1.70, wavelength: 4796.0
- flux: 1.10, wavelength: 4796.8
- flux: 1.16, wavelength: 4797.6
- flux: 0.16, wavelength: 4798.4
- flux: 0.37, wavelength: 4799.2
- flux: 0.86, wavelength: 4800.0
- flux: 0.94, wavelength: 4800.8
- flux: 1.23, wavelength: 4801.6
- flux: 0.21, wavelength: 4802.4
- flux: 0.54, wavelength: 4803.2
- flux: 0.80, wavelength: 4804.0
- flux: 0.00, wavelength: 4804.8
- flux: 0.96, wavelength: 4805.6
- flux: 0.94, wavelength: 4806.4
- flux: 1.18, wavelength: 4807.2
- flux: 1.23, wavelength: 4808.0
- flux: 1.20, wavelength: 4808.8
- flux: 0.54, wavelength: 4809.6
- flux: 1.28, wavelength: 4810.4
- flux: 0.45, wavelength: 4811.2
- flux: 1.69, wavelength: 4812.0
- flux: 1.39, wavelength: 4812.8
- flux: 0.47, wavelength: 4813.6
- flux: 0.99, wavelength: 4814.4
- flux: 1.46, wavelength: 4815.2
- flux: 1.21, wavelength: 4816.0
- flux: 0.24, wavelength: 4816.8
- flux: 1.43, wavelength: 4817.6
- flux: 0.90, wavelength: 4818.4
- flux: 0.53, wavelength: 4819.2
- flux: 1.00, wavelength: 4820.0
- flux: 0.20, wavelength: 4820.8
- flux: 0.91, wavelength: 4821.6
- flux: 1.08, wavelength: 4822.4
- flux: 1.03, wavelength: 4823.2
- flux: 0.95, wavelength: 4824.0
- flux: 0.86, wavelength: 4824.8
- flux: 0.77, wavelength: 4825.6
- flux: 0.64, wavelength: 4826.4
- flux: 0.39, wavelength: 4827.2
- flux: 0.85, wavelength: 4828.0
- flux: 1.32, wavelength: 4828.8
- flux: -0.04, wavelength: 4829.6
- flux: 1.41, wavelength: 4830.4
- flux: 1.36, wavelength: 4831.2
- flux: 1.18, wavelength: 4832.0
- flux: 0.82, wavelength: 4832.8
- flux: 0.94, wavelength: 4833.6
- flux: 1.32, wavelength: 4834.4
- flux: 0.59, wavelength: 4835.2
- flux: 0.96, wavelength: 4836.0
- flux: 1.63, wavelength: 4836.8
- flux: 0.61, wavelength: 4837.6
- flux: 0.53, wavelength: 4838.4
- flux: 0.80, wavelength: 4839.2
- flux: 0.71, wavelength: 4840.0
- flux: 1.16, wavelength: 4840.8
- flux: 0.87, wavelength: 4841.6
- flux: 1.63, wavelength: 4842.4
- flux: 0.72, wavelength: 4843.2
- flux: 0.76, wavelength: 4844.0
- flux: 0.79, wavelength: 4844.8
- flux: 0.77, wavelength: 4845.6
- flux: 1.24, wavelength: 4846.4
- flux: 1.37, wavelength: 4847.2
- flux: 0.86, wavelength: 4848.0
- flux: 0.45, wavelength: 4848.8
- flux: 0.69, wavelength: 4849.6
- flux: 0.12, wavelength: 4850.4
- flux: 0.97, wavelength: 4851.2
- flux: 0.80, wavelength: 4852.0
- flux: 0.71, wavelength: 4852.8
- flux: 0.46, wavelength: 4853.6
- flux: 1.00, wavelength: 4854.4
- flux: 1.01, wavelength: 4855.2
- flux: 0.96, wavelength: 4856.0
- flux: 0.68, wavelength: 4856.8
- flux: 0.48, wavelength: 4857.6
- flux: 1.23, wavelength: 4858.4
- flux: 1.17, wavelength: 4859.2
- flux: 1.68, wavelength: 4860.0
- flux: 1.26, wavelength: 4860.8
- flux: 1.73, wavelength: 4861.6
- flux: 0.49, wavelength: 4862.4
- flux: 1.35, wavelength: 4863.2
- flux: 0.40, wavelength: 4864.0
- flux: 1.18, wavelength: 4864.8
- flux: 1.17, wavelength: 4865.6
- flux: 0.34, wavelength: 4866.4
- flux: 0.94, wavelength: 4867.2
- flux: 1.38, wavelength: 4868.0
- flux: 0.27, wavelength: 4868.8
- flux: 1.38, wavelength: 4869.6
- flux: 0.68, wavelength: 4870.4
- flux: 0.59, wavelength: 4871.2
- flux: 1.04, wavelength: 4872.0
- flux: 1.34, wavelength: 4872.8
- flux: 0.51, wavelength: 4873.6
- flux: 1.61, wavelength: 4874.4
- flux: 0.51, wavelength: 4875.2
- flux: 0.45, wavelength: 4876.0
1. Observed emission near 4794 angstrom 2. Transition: [O II] 3727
